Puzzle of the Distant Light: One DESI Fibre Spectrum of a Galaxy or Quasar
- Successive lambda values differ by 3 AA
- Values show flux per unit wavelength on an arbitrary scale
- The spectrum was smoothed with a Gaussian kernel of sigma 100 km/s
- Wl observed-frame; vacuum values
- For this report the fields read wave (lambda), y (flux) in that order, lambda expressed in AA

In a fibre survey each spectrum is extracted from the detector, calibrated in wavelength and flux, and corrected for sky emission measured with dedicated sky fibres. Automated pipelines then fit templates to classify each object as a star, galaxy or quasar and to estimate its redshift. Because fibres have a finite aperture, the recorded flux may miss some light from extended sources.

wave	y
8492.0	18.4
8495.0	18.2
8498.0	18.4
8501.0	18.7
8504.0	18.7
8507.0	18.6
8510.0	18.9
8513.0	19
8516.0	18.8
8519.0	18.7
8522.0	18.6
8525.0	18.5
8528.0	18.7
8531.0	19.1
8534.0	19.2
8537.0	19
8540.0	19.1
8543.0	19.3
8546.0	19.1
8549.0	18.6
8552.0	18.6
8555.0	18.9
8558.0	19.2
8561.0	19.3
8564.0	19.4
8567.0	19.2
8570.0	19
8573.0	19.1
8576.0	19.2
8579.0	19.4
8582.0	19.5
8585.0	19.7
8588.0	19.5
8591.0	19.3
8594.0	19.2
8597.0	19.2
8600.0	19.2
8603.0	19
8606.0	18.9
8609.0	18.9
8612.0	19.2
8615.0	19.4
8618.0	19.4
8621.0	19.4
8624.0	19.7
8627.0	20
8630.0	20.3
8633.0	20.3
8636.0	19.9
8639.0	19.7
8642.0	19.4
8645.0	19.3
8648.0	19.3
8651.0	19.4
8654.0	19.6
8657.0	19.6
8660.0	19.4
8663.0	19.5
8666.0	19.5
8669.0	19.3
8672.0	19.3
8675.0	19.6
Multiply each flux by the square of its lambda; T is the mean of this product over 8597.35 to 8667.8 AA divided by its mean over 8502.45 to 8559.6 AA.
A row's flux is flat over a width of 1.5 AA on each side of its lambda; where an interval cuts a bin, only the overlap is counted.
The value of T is 1.1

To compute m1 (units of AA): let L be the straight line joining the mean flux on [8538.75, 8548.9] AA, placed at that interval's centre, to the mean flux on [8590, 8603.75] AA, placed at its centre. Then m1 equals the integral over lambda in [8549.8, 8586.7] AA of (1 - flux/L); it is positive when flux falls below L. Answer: -0.1 AA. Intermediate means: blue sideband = 19.1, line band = 19.2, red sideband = 19.2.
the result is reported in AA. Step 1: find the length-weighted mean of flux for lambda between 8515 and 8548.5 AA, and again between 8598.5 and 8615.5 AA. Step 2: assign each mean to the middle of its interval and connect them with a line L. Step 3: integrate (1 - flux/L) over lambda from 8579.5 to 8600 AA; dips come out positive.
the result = -0.4 AA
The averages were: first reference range 18.9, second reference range 19.1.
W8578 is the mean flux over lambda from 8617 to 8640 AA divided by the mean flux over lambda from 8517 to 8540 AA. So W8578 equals 1.1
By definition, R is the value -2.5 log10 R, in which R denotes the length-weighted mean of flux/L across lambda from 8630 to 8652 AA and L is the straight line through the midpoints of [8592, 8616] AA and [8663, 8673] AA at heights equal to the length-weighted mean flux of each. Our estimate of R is -0.02 mag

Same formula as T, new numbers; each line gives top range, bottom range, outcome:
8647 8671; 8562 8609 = 1.03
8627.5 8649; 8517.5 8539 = 1.08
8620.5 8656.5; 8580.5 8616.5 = 1.03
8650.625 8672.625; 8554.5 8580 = 1.04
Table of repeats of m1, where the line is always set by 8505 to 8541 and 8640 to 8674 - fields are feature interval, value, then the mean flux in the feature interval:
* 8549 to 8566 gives 0.0 AA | 19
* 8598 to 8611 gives 0.1 AA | 19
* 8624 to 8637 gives -0.5 AA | 20.1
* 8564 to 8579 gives -0.1 AA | 19.2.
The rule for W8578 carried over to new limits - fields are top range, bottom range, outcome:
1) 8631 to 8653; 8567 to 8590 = 1.02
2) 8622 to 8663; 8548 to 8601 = 1.02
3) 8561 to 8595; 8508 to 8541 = 1.02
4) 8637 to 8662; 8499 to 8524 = 1.04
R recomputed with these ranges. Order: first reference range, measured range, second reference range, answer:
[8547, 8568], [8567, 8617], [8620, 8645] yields 0.01 mag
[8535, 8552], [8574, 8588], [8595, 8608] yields -0.02 mag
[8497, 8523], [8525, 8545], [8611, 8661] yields -0.01 mag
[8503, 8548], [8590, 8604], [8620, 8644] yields 0.02 mag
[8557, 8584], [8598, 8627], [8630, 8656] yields 0.01 mag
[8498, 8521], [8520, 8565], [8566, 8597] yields 0.00 mag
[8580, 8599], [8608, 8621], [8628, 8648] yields 0.02 mag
